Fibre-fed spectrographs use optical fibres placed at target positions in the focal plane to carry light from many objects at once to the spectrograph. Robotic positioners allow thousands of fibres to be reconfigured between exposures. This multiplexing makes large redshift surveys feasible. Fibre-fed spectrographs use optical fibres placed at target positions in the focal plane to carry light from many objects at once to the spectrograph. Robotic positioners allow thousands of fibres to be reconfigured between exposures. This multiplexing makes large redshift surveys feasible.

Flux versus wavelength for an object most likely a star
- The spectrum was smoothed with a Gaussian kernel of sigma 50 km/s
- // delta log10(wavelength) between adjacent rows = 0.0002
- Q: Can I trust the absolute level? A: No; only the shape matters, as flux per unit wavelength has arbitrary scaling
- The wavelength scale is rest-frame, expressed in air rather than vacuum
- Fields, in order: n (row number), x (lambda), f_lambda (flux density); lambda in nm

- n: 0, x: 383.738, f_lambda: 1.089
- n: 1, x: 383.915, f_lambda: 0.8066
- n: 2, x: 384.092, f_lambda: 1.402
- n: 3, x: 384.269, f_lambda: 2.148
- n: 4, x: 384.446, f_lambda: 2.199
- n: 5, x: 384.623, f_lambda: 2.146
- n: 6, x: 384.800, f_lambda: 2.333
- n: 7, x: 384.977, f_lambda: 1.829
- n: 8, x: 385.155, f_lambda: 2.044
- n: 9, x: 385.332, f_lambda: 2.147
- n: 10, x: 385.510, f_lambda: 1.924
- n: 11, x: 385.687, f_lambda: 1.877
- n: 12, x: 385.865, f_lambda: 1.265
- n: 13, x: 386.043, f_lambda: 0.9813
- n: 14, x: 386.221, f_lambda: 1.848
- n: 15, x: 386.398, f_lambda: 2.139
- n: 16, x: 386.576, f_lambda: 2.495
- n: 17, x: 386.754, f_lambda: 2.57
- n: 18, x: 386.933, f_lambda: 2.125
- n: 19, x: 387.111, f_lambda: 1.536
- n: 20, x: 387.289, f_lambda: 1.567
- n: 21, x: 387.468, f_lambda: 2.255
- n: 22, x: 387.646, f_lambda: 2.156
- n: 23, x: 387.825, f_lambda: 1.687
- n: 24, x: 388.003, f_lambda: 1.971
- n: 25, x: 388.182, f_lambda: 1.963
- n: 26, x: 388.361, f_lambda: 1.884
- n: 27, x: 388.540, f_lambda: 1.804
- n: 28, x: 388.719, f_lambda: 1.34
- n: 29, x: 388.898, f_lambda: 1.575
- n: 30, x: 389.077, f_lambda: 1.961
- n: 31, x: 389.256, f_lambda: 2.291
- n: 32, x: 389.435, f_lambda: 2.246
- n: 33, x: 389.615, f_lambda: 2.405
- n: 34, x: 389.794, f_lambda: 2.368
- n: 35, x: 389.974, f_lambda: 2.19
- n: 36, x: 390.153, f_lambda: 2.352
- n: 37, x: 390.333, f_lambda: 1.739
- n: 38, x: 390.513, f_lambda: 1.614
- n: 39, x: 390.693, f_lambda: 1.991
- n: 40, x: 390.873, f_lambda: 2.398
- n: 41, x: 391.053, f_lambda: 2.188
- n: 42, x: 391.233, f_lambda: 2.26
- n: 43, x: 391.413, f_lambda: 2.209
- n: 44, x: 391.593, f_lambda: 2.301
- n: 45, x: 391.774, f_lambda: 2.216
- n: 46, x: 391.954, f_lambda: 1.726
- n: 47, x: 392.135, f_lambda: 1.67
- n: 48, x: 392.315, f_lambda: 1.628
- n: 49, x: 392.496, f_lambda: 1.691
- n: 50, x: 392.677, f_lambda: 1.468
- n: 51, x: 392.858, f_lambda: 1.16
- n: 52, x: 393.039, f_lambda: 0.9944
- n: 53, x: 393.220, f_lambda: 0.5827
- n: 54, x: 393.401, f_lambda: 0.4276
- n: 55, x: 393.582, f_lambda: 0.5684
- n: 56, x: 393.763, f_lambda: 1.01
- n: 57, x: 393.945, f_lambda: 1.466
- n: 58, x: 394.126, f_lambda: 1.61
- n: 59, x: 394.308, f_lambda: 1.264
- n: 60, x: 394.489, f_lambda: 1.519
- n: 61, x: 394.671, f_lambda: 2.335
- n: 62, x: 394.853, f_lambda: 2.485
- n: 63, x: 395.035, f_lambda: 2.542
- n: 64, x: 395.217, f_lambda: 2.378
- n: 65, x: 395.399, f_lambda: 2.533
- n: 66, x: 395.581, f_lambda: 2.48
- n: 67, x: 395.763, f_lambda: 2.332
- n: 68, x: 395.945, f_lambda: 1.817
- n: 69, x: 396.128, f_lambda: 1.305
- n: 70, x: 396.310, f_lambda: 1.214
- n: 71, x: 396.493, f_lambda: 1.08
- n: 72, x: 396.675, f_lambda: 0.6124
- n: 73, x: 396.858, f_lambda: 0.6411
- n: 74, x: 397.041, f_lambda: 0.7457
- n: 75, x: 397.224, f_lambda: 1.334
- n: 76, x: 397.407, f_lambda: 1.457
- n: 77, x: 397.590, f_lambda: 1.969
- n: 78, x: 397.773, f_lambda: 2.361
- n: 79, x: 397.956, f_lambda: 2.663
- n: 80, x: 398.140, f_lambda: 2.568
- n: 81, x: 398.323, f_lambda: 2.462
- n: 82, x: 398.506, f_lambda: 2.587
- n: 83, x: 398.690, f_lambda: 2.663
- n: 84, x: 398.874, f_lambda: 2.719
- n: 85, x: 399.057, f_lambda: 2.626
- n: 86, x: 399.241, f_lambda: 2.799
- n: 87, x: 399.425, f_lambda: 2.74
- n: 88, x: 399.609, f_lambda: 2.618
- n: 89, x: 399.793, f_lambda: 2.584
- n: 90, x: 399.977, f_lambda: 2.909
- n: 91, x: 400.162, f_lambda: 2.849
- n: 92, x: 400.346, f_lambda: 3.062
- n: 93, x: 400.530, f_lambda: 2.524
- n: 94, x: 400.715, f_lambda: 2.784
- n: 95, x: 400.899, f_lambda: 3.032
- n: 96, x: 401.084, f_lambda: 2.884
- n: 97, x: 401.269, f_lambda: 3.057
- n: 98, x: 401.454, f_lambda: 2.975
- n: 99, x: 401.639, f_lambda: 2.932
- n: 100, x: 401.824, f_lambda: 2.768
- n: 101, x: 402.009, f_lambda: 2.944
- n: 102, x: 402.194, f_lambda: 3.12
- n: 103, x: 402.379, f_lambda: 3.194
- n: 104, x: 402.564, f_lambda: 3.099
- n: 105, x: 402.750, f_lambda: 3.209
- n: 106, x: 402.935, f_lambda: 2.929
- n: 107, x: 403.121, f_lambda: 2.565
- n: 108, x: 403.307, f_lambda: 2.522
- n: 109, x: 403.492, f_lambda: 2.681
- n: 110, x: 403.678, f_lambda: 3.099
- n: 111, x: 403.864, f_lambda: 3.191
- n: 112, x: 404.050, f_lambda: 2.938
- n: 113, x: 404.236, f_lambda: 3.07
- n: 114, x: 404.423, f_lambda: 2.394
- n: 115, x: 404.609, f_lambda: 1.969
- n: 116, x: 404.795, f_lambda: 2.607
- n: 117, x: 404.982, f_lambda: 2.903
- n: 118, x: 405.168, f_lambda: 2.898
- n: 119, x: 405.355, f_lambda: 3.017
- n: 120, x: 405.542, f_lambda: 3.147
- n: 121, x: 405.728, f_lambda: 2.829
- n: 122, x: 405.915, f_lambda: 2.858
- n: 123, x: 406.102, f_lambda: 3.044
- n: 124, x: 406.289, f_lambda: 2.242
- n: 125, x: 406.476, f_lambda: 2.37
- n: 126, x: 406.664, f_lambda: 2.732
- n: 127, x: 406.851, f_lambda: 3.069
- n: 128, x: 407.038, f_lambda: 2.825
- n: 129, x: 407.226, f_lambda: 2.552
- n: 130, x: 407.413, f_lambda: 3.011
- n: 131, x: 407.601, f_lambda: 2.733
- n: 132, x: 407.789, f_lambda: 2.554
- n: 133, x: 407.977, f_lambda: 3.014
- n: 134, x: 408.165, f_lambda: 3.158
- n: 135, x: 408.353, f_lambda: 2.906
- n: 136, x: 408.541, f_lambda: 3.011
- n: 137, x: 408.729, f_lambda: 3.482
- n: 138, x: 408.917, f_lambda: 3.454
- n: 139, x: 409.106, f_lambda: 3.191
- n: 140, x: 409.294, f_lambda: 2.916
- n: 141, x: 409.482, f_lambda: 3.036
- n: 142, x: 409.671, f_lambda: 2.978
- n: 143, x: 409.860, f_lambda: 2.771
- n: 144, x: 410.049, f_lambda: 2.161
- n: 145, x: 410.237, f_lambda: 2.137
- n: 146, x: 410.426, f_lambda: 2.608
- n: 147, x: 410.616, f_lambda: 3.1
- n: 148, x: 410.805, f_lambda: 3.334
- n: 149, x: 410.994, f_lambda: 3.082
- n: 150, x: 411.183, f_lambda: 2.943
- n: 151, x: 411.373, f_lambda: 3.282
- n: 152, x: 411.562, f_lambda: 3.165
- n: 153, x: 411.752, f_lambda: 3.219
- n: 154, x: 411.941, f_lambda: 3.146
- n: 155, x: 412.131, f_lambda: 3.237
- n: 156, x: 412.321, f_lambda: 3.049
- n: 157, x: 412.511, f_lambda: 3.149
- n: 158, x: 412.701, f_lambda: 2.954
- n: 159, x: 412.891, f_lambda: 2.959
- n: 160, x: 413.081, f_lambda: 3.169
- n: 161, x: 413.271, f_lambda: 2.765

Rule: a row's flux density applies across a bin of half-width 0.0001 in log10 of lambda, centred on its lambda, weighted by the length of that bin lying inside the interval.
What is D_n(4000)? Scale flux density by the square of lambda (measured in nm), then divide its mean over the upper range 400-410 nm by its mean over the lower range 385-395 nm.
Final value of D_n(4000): 1.72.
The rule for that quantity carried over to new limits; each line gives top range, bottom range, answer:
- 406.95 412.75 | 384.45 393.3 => 1.74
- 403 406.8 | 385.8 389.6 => 1.58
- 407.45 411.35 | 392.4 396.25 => 1.96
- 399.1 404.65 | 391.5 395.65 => 1.80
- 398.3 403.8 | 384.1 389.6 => 1.57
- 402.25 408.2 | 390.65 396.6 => 1.74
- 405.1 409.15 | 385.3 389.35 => 1.71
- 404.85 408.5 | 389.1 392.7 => 1.49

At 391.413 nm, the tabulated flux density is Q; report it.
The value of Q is 2.209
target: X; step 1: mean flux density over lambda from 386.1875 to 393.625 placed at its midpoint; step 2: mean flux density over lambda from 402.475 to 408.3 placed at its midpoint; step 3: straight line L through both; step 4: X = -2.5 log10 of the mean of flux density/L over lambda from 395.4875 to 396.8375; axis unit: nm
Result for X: 0.43 mag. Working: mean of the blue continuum 1.85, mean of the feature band 1.5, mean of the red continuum 2.81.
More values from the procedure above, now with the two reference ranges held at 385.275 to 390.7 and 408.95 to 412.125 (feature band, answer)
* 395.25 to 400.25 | 0.141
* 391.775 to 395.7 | 0.339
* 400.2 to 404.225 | -0.137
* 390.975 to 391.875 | -0.067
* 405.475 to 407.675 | 0.000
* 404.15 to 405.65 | -0.017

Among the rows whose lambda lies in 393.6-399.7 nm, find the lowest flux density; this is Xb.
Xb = 0.6124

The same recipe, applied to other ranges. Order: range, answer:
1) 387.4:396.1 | 0.4276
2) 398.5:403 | 2.524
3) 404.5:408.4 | 1.969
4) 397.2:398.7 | 1.334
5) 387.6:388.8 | 1.34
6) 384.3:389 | 0.9813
